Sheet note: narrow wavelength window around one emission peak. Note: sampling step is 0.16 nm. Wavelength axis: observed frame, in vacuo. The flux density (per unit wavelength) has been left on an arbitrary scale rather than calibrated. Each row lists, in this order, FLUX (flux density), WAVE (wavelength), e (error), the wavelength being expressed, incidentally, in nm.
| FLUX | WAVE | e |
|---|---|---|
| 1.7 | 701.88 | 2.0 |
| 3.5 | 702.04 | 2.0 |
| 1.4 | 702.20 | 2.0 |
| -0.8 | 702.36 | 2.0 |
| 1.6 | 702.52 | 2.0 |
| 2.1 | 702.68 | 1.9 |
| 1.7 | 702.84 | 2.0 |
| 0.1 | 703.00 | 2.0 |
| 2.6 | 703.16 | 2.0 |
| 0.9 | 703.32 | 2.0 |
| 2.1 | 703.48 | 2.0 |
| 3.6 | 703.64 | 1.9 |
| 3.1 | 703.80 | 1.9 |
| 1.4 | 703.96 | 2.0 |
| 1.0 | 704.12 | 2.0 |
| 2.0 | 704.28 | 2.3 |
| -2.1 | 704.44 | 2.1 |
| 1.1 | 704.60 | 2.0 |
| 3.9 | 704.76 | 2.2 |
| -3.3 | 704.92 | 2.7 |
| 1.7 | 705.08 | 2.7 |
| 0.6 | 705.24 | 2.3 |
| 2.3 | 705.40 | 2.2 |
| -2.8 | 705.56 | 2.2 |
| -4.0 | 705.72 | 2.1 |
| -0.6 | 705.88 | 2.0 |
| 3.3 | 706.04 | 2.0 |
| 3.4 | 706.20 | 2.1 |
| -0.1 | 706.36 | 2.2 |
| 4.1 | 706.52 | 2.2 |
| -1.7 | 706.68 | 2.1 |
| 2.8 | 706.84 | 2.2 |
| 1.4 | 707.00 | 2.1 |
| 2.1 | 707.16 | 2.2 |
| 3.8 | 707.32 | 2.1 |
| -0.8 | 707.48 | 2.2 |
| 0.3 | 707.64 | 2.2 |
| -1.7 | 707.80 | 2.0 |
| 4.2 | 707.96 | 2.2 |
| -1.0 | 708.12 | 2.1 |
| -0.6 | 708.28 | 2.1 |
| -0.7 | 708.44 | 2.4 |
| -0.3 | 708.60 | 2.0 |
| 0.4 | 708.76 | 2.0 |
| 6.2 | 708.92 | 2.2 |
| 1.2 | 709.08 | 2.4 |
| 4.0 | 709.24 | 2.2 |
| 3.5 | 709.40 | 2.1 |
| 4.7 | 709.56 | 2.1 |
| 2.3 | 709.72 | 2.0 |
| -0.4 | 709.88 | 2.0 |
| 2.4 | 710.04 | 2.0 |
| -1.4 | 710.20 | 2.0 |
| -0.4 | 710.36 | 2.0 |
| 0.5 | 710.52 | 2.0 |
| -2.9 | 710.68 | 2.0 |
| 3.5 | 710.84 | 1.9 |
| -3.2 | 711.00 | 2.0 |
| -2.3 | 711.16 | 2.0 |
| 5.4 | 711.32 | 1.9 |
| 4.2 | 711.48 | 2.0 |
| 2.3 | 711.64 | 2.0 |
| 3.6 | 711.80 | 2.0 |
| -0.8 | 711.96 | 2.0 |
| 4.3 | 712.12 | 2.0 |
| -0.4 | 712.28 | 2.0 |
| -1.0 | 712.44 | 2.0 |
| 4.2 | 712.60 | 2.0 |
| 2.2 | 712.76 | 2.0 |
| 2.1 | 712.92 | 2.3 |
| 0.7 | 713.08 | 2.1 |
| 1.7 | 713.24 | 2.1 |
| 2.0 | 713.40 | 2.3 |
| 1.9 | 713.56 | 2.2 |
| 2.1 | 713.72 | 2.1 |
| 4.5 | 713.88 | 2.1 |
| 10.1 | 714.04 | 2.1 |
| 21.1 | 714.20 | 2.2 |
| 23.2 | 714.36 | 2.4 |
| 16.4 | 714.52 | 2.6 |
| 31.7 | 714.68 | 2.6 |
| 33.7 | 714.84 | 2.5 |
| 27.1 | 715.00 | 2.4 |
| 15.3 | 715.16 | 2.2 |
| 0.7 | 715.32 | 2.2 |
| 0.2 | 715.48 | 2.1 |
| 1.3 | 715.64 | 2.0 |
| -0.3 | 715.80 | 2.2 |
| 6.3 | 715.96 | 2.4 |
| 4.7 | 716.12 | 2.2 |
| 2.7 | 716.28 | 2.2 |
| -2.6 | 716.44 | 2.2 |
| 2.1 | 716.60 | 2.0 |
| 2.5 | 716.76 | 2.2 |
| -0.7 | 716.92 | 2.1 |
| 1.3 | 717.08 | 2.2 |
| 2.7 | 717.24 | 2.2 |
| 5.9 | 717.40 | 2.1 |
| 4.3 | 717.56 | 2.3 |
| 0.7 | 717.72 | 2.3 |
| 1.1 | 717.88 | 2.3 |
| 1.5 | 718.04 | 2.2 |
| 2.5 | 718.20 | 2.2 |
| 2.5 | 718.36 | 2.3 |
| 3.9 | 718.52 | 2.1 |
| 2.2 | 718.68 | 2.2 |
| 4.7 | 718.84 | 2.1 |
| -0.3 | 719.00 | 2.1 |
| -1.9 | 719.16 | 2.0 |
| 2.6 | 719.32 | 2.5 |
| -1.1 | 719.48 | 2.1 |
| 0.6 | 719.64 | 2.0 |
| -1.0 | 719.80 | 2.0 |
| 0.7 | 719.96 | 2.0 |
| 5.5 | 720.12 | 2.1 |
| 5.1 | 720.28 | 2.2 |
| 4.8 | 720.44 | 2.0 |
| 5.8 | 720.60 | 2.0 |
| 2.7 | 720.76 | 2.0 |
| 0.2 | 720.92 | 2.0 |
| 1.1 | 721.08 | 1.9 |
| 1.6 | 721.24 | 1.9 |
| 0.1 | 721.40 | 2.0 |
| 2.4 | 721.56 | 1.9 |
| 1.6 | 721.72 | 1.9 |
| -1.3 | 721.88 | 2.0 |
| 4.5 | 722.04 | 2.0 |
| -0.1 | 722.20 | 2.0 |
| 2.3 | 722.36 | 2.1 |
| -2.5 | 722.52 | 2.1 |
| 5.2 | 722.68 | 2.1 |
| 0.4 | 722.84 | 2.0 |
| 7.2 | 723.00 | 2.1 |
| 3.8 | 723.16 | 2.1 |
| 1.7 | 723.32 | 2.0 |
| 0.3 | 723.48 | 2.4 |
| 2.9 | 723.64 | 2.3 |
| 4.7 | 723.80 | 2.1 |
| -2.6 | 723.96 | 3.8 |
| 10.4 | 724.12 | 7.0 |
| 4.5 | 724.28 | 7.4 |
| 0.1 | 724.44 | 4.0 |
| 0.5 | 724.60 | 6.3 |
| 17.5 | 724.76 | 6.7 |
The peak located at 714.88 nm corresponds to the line [O II] 3727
